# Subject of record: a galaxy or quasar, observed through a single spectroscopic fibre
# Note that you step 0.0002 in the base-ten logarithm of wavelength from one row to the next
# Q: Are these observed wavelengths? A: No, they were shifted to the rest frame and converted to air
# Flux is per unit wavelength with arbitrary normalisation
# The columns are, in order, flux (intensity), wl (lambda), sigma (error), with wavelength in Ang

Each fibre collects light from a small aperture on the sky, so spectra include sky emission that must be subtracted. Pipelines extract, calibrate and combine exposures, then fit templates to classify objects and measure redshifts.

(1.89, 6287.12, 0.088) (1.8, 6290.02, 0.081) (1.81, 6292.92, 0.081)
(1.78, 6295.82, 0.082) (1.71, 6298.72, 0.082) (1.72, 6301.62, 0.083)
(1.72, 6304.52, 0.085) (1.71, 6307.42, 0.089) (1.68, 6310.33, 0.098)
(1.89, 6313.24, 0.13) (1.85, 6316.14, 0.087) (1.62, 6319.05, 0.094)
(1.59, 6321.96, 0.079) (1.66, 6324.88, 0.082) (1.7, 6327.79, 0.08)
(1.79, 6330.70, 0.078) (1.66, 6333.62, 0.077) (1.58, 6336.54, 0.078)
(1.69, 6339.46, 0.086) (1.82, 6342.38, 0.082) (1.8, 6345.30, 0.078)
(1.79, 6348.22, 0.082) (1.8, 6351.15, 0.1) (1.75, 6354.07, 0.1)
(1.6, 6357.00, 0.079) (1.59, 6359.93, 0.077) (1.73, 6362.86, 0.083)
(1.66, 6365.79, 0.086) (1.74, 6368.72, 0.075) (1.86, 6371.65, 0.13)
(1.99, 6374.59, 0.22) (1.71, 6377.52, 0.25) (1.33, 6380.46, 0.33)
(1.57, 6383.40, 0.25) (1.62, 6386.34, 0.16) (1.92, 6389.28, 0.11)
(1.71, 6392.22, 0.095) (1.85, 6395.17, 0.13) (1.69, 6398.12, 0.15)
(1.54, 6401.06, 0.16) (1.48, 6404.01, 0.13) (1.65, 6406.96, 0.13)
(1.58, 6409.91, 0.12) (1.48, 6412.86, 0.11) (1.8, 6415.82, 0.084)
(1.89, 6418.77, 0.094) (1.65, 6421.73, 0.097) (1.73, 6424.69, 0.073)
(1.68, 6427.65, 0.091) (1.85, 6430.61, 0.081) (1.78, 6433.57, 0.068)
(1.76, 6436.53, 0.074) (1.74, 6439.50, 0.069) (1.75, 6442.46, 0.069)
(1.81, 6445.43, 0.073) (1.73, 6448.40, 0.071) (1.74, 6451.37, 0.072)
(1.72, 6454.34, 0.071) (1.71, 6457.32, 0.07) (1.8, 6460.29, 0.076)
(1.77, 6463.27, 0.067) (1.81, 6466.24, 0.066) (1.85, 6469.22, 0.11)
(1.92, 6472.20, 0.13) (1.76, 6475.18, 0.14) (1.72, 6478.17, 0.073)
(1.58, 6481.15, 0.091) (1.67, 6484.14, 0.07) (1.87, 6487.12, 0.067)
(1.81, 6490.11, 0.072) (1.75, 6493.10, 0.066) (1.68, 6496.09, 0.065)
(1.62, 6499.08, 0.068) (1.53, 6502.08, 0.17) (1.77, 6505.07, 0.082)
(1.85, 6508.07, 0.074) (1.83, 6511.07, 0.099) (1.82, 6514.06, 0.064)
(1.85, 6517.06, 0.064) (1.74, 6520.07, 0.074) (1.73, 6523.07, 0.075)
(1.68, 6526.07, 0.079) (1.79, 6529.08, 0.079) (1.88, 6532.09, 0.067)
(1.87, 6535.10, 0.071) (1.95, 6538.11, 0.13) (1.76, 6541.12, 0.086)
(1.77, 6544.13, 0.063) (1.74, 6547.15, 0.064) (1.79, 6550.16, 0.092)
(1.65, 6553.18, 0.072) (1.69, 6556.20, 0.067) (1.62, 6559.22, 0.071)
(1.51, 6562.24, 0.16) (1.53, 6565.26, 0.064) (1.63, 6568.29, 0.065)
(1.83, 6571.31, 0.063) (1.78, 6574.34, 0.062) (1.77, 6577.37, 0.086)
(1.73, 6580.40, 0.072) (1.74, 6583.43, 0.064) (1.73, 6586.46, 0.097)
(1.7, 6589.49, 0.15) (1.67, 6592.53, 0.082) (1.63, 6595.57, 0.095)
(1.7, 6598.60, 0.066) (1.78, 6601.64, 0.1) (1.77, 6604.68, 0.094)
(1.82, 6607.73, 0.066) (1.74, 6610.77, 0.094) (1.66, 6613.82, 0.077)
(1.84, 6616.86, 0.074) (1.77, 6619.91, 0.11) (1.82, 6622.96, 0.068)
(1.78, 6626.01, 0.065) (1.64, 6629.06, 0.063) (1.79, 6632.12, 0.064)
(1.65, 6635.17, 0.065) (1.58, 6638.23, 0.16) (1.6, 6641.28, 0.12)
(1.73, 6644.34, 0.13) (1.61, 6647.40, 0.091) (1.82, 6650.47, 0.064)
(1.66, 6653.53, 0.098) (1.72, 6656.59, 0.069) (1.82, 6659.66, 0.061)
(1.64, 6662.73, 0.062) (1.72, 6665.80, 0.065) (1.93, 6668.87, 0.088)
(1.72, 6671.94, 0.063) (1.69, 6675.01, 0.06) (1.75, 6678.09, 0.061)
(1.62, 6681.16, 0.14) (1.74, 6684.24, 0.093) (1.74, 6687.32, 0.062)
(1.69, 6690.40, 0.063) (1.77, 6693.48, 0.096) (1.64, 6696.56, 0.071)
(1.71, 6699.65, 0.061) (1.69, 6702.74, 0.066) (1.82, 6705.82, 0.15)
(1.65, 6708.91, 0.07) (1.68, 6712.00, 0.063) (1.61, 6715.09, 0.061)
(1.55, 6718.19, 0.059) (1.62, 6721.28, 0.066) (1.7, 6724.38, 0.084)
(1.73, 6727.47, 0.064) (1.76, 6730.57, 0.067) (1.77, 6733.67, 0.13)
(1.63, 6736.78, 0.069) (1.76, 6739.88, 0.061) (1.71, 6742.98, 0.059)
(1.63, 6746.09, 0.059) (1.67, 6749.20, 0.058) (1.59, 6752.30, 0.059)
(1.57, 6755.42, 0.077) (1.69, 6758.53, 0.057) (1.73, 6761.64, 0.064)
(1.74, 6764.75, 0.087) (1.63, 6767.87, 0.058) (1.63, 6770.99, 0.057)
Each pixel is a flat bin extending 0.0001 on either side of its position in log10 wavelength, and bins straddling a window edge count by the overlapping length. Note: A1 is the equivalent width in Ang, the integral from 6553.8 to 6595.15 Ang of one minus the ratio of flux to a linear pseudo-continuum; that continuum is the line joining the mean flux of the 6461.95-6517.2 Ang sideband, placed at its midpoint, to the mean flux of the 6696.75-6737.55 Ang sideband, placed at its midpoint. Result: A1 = 1.12 Ang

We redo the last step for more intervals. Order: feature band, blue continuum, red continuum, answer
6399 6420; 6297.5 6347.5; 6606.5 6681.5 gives 1.1 Ang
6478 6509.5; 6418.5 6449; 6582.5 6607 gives 0.5 Ang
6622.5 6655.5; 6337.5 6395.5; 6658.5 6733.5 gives 0.3 Ang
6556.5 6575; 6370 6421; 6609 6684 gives 0.7 Ang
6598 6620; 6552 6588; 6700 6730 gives -1.0 Ang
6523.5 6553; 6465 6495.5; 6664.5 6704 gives -0.6 Ang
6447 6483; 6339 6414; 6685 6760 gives -1.5 Ang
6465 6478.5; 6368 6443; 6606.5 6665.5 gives -0.9 Ang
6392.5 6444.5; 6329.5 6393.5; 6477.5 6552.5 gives 0.9 Ang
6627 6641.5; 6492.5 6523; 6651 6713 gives 0.6 Ang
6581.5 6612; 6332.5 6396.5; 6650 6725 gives -0.3 Ang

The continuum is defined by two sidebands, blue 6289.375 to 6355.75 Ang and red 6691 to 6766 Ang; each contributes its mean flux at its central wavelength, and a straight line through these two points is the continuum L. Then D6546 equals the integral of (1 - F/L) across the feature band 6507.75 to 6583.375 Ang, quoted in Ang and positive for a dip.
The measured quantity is -1.9 Ang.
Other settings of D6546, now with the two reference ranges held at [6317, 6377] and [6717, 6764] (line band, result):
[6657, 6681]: -0.84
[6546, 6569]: 0.73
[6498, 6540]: -1.94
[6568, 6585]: -0.60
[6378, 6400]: 0.61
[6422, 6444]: -0.49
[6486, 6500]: -0.35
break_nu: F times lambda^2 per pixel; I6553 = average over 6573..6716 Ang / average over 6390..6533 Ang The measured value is 1.05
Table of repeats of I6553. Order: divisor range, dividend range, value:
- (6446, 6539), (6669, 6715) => 1.03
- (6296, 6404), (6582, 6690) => 1.10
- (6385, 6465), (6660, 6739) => 1.08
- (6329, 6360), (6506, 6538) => 1.11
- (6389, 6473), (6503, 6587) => 1.04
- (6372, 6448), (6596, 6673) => 1.09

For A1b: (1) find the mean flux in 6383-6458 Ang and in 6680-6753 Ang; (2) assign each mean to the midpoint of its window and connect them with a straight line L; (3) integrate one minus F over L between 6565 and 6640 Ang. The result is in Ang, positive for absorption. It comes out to -1.29 Ang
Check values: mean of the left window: 1.71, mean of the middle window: 1.73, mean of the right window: 1.69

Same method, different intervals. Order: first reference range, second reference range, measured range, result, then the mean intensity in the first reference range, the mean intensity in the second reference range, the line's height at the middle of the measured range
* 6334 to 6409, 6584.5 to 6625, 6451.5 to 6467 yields -0.4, 1.7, 1.74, 1.71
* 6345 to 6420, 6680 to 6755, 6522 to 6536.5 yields -0.9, 1.7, 1.69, 1.69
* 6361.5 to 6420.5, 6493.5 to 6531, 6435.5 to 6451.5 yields -0.4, 1.69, 1.74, 1.71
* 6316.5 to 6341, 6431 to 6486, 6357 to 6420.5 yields 1.0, 1.67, 1.76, 1.71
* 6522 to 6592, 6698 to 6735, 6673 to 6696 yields -0.2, 1.73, 1.69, 1.7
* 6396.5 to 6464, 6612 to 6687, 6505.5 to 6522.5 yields -1.0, 1.71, 1.72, 1.71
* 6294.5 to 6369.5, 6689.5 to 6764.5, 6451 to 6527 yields -2.3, 1.72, 1.68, 1.7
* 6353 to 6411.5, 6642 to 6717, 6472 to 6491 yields -0.7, 1.68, 1.71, 1.69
